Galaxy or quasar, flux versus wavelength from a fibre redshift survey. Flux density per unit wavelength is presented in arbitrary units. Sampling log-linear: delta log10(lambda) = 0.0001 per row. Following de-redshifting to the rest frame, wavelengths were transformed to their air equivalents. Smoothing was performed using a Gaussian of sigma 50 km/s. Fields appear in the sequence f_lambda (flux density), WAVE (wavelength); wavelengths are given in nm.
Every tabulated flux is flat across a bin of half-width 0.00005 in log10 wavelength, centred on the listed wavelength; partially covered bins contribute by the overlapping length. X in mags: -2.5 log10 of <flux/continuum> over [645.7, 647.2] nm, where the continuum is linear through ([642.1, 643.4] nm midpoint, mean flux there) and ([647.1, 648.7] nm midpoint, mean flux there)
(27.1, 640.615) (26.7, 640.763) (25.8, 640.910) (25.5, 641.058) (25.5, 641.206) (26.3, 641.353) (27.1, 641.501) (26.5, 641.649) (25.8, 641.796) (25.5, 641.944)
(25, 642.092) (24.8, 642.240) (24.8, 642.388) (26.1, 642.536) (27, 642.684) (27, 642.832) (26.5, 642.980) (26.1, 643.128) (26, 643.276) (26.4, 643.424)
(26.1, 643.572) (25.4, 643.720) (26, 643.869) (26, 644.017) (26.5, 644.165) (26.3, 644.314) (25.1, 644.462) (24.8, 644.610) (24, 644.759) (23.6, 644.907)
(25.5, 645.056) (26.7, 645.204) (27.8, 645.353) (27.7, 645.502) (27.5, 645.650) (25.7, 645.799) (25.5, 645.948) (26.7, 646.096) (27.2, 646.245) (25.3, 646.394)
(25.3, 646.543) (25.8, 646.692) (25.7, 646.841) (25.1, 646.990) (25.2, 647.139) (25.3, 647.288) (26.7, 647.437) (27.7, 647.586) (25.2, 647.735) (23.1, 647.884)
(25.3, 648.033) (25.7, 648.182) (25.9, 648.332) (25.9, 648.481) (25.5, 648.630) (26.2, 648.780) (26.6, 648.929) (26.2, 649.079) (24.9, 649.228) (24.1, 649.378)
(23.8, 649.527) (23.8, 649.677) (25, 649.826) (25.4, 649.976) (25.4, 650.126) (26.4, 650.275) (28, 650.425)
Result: 0.00 mag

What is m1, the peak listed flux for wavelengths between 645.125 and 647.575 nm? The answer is 27.8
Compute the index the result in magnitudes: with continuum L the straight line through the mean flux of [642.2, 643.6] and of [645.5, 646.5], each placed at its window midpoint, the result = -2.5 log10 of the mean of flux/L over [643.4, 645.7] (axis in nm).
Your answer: 0.01 mag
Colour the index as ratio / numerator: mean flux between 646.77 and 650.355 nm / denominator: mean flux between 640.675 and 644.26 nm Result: 0.98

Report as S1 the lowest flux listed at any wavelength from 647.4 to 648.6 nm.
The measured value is 23.1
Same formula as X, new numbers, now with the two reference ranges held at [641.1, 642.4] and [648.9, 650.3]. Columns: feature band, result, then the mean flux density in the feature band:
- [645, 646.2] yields -0.05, 26.7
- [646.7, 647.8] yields -0.02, 25.9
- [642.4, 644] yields -0.02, 26.2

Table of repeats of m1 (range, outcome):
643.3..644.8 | 26.5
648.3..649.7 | 26.6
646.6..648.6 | 27.7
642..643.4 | 27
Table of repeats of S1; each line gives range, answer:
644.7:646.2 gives 23.6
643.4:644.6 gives 25.1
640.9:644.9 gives 24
